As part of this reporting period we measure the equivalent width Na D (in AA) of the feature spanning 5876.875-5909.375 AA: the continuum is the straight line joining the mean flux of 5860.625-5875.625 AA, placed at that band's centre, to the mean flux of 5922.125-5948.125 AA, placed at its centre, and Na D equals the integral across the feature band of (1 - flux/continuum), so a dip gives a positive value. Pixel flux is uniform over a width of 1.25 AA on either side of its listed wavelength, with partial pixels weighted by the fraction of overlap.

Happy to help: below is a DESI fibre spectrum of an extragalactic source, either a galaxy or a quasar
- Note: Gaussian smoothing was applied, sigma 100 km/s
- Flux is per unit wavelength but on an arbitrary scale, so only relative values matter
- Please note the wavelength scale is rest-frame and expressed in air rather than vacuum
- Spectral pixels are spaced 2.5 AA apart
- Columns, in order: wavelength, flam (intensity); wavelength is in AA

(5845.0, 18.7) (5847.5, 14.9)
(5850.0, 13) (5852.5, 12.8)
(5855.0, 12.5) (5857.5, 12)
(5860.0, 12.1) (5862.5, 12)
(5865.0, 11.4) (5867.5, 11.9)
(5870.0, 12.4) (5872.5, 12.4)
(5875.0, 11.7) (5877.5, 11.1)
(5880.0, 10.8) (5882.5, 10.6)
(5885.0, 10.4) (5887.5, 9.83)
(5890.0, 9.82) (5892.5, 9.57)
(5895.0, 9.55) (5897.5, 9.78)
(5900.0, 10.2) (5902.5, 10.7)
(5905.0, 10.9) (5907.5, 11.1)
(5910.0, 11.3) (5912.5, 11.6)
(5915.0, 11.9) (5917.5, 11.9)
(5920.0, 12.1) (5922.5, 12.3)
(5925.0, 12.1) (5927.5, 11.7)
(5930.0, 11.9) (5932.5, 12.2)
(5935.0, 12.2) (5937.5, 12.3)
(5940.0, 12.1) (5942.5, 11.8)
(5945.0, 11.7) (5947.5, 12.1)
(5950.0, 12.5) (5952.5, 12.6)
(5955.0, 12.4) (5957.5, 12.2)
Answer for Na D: 4.50 AA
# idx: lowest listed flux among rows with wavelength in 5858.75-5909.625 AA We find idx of 9.55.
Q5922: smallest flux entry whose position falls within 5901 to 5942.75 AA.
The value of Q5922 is 10.7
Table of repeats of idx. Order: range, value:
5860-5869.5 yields 11.4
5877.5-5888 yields 9.83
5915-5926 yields 11.9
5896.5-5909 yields 9.78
